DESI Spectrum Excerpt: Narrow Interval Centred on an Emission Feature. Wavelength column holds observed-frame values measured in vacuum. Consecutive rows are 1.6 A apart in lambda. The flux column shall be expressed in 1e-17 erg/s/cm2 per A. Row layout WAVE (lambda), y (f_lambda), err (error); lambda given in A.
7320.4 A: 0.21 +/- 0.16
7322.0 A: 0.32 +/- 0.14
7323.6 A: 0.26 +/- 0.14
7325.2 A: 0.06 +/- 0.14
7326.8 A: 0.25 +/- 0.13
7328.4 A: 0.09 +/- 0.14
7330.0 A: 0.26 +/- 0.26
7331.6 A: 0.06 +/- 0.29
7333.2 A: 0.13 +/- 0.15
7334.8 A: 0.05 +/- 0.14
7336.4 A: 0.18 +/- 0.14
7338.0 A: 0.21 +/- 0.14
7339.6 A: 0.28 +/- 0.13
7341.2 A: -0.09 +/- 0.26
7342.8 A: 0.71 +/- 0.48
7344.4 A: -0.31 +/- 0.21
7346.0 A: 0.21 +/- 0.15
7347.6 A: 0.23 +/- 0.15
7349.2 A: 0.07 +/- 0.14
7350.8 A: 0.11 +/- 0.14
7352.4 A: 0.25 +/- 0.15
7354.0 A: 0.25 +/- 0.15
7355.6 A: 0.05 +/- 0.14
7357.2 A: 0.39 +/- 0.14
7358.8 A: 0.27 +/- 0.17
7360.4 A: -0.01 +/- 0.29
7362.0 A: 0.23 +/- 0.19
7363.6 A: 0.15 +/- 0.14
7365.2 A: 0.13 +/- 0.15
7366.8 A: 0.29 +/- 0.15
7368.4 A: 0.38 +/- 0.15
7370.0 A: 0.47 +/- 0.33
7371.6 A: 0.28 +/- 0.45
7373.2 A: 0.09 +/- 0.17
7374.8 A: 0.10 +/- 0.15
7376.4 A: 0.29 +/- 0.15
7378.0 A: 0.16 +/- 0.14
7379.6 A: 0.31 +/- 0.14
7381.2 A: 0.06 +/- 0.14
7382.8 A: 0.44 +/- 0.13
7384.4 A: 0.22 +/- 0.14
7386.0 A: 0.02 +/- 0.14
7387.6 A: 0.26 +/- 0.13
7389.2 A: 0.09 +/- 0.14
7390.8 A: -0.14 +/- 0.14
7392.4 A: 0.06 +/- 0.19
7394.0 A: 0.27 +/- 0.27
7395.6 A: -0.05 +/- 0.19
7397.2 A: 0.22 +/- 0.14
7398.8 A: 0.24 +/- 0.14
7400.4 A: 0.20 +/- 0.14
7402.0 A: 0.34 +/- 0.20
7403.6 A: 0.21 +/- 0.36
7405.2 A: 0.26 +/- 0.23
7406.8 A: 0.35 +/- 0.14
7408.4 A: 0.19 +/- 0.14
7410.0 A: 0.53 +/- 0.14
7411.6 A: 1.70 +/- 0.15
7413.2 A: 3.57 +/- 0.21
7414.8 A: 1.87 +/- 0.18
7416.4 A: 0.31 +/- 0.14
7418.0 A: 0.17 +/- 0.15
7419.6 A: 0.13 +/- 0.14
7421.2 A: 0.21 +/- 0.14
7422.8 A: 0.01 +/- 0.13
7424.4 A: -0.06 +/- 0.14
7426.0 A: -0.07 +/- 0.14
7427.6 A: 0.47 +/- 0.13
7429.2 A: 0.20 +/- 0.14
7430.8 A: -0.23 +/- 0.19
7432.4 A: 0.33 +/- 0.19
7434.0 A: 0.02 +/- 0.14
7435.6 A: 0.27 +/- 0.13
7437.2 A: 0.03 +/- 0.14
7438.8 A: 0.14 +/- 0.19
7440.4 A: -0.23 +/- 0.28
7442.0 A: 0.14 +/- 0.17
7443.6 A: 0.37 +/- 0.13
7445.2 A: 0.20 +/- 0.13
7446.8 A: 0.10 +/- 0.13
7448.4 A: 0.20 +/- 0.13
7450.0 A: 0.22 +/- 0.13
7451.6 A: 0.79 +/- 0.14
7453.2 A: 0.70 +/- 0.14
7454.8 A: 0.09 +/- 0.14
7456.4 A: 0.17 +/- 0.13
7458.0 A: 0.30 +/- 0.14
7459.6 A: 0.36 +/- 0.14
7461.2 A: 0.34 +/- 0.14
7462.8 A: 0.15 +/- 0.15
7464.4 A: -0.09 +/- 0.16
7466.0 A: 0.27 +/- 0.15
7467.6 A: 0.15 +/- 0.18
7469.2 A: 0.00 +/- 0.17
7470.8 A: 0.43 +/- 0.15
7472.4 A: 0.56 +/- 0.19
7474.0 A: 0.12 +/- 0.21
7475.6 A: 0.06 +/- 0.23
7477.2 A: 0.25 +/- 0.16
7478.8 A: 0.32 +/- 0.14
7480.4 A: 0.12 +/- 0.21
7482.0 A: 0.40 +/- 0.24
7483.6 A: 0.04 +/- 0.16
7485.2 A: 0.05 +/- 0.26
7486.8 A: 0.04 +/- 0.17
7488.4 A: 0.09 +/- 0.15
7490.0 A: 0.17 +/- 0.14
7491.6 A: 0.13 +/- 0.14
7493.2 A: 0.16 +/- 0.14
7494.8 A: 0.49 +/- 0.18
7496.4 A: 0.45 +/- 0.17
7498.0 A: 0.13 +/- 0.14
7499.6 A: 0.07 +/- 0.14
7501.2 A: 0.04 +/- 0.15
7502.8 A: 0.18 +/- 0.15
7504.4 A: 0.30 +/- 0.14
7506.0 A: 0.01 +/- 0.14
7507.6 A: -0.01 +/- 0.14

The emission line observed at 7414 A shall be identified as H-gamma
